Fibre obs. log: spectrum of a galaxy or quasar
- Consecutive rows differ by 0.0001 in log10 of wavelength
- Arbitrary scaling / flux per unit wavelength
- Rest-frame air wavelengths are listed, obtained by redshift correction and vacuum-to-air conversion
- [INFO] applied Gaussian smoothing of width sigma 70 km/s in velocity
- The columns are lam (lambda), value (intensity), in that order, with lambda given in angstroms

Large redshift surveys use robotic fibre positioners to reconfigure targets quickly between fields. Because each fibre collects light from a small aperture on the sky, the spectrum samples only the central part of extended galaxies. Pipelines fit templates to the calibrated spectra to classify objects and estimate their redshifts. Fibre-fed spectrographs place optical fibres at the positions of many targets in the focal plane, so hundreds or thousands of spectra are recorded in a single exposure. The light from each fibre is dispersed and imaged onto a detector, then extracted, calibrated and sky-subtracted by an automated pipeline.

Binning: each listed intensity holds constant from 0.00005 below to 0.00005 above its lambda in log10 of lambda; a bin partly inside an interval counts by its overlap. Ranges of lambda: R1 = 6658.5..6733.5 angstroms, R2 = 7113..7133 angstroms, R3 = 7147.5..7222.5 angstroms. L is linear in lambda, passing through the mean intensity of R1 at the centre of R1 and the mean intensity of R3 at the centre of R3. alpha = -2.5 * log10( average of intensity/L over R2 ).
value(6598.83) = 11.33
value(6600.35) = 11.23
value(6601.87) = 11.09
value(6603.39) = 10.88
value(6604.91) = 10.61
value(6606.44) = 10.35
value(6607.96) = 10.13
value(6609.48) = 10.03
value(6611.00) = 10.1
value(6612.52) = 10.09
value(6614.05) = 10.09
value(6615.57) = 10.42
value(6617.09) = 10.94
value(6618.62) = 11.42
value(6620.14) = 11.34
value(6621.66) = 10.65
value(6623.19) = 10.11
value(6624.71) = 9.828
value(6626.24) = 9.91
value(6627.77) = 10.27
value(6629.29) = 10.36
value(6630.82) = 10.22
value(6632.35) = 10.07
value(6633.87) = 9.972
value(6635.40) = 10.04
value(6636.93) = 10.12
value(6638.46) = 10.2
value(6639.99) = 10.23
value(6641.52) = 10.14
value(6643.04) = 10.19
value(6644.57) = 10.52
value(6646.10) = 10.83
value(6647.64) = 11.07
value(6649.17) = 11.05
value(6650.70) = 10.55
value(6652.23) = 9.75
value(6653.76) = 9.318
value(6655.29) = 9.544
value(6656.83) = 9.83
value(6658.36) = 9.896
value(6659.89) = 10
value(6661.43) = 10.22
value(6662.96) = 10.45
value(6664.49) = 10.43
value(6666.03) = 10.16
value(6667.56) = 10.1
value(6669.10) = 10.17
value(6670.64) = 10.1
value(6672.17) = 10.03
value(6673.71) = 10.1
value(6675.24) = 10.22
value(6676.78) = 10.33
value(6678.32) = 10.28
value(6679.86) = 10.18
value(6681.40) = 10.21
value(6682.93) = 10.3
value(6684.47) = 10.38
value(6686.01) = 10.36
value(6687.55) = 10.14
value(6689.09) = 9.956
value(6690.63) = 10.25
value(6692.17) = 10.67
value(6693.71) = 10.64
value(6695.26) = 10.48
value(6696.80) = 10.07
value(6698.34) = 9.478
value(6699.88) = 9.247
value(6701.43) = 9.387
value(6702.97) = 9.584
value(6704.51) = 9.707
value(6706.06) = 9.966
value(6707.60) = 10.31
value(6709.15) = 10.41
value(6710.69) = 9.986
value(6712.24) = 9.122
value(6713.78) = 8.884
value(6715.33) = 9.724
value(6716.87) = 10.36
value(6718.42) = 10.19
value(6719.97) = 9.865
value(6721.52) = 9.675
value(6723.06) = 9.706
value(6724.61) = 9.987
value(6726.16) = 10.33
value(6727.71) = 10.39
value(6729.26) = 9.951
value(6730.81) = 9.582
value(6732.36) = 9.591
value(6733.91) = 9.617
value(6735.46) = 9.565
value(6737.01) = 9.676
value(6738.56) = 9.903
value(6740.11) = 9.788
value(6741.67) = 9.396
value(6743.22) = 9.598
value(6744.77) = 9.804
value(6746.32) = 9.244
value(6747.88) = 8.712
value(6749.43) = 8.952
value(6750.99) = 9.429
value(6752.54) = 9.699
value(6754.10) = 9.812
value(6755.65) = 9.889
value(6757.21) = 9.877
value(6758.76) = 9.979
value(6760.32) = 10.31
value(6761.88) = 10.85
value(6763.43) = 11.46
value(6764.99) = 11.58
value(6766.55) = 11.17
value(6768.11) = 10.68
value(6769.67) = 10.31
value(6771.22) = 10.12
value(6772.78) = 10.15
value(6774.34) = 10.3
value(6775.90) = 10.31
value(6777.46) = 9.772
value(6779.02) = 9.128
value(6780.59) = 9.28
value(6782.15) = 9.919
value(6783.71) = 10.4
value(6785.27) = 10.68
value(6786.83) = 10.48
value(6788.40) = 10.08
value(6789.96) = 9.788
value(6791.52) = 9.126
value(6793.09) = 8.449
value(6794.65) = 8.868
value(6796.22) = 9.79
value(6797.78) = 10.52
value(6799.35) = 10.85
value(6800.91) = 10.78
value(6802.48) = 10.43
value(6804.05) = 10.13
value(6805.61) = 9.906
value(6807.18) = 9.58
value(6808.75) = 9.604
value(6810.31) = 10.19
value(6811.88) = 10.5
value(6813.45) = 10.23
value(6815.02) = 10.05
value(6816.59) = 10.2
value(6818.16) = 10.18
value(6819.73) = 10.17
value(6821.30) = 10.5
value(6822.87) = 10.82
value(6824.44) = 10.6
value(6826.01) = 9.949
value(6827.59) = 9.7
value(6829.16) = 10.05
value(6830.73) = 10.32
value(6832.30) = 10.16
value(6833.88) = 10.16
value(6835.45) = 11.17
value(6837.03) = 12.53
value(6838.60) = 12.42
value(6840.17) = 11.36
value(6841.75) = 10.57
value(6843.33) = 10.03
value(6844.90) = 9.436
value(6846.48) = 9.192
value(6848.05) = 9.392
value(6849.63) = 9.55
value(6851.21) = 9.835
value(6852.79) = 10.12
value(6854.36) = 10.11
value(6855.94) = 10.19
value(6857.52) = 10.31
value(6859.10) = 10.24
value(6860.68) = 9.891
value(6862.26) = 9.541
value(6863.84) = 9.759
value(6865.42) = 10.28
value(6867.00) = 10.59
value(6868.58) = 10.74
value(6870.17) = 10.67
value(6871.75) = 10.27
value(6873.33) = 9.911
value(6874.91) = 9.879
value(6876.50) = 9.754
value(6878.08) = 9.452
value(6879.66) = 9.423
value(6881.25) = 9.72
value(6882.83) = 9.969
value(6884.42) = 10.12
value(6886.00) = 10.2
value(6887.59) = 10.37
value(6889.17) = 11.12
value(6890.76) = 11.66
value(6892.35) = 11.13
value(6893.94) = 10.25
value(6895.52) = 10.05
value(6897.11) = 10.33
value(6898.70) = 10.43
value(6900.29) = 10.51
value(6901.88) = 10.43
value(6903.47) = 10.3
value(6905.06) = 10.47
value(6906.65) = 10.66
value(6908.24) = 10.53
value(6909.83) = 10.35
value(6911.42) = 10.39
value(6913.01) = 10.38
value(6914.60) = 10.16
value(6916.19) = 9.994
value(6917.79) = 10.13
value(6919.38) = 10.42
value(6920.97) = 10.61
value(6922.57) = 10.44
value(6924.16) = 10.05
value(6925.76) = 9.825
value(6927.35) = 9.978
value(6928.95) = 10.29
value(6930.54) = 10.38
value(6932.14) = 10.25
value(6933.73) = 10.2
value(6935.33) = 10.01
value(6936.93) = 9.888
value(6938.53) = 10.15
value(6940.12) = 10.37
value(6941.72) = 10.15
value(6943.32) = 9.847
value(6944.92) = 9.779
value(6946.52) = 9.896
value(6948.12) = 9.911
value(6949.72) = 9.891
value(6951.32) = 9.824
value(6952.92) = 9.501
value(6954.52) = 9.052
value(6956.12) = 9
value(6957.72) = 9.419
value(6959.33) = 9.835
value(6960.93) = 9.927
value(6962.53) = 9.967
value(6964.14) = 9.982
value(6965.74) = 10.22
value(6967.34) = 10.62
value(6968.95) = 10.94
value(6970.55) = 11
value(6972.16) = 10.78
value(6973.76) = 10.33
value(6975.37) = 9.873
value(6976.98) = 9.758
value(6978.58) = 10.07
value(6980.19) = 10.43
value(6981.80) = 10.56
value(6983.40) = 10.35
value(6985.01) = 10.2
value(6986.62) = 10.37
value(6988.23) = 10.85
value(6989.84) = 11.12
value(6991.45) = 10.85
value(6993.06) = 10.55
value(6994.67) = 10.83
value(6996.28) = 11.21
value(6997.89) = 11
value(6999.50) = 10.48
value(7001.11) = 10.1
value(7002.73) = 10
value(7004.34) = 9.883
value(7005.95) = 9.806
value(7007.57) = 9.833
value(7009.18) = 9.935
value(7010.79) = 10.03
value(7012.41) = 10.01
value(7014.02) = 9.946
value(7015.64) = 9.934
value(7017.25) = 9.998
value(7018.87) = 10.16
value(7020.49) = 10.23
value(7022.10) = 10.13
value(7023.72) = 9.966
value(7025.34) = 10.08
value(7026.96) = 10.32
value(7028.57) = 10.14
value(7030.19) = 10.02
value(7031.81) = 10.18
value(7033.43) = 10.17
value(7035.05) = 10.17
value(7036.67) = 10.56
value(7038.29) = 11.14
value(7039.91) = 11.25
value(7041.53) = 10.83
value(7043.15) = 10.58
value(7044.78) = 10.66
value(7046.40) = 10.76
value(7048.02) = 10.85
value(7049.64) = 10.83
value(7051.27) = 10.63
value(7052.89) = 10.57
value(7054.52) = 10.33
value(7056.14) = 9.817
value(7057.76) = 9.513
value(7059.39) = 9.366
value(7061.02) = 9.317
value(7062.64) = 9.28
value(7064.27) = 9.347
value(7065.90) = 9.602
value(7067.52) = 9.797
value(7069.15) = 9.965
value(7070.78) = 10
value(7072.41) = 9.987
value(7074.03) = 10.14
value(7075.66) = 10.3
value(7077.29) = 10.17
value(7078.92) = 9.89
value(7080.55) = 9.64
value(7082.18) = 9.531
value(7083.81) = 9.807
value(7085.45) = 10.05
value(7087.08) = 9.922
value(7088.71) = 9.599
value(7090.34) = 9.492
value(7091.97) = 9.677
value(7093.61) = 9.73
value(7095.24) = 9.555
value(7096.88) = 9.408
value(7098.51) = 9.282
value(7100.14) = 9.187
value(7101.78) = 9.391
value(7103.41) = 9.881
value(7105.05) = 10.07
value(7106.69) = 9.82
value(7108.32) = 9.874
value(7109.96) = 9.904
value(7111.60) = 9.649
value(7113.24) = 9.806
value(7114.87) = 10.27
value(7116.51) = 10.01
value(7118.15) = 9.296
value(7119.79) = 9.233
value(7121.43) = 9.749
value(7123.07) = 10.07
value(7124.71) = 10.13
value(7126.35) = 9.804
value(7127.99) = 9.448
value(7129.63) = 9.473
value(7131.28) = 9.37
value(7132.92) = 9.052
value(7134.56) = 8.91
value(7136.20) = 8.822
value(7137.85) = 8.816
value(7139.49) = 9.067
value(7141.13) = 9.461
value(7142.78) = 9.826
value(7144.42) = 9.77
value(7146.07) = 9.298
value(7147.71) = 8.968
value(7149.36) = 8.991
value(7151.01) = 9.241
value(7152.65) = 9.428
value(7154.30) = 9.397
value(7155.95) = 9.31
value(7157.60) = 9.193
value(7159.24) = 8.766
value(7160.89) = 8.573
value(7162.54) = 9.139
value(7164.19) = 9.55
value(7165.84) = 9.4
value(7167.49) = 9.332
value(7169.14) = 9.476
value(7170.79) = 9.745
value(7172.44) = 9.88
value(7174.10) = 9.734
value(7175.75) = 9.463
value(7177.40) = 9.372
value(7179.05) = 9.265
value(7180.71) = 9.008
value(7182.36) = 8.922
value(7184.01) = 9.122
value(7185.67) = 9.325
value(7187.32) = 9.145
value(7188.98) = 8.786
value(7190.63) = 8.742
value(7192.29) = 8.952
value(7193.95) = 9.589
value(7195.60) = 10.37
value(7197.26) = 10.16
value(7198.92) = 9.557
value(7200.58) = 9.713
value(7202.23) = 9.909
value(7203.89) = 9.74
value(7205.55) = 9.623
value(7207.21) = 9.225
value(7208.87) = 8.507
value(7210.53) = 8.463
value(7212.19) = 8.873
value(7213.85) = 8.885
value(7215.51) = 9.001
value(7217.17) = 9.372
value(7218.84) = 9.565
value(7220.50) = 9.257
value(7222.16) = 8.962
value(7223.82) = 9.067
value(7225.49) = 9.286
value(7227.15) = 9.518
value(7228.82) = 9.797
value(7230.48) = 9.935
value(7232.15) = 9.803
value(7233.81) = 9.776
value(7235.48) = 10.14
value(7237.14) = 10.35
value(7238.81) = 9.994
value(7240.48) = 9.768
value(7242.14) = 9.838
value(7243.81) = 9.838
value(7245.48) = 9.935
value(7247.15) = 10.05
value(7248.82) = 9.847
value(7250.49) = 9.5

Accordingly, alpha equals -0.04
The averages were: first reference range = 10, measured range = 9.69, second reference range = 9.29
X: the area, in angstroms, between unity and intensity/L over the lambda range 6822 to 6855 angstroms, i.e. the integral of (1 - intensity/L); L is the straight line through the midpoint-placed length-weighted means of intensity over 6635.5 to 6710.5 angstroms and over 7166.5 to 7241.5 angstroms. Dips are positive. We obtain -1.4 angstroms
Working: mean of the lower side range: 10.2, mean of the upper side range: 9.43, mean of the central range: 10.4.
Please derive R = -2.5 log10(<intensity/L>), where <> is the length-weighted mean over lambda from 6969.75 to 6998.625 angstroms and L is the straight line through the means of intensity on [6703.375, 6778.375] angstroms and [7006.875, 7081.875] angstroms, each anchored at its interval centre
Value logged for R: -0.05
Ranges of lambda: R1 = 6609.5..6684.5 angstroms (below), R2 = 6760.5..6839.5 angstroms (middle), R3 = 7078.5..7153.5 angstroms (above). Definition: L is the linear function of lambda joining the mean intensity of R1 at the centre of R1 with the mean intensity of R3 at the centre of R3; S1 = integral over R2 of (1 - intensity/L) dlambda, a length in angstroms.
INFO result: -2.07 angstroms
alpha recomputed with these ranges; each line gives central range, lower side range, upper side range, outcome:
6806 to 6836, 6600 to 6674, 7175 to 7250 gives -0.018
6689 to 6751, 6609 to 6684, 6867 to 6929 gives 0.052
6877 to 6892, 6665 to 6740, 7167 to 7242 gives -0.050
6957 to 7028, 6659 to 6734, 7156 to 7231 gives -0.073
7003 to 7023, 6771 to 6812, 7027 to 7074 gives 0.019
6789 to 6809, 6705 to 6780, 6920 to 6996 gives 0.017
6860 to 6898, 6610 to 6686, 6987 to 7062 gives 0.009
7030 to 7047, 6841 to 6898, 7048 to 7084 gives -0.068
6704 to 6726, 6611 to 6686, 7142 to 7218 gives 0.030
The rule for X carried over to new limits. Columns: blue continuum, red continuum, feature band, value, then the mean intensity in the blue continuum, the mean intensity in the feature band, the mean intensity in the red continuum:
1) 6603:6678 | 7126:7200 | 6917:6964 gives -1.2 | 10.3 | 9.96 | 9.31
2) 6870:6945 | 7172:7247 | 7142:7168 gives 0.9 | 10.2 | 9.26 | 9.46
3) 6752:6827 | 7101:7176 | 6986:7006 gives -1.7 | 10.2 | 10.6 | 9.47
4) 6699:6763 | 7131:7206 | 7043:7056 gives -1.6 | 9.77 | 10.6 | 9.33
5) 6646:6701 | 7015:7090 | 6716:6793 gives 1.6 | 10.2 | 9.95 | 10.1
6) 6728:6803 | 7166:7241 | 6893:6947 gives -2.6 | 9.95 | 10.2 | 9.43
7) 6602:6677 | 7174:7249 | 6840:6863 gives 0.1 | 10.3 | 9.95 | 9.46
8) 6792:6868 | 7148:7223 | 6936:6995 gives -1.9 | 10.2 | 10.2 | 9.29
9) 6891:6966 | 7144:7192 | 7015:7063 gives -2.7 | 10.1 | 10.3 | 9.24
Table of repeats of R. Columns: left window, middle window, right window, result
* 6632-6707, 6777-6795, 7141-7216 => 0.03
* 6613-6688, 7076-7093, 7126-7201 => -0.04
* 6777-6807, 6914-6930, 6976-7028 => -0.01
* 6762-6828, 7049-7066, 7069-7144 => -0.01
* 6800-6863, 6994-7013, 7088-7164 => -0.05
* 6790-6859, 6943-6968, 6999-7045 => 0.05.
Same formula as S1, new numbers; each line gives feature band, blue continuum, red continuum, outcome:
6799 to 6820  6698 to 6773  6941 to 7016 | -0.4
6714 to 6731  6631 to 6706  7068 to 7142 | 0.2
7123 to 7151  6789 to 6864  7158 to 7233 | 0.3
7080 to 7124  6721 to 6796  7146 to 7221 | -1.4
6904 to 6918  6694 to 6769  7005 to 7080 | -0.4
